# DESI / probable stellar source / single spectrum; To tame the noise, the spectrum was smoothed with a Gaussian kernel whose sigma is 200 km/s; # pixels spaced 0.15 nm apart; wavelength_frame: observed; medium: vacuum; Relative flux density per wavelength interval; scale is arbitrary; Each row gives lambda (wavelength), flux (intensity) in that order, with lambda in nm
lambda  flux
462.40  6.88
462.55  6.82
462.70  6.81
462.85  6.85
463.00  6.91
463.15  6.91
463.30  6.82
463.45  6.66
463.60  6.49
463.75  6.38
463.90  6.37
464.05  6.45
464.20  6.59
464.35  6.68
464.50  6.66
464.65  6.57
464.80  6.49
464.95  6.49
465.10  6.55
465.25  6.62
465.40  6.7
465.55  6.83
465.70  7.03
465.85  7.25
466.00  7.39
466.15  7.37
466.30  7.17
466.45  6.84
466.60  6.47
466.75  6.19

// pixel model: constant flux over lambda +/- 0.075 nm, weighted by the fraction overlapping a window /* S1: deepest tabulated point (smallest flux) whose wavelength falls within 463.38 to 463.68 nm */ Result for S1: 6.49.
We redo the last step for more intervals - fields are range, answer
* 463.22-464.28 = 6.37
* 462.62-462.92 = 6.81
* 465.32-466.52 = 6.7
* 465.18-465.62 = 6.62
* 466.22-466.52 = 6.84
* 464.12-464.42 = 6.59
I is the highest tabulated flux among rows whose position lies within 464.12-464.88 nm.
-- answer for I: 6.68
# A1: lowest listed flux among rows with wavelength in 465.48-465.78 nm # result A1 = 6.83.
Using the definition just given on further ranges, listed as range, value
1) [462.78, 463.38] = 6.82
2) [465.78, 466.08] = 7.25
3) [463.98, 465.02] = 6.45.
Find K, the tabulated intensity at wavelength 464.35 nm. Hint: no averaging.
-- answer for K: 6.68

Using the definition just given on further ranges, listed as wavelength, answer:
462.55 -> 6.82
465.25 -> 6.62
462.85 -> 6.85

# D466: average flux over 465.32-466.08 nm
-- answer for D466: 7.04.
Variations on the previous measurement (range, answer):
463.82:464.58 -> 6.55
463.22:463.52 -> 6.74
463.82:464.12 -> 6.41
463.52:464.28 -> 6.46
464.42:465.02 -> 6.55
